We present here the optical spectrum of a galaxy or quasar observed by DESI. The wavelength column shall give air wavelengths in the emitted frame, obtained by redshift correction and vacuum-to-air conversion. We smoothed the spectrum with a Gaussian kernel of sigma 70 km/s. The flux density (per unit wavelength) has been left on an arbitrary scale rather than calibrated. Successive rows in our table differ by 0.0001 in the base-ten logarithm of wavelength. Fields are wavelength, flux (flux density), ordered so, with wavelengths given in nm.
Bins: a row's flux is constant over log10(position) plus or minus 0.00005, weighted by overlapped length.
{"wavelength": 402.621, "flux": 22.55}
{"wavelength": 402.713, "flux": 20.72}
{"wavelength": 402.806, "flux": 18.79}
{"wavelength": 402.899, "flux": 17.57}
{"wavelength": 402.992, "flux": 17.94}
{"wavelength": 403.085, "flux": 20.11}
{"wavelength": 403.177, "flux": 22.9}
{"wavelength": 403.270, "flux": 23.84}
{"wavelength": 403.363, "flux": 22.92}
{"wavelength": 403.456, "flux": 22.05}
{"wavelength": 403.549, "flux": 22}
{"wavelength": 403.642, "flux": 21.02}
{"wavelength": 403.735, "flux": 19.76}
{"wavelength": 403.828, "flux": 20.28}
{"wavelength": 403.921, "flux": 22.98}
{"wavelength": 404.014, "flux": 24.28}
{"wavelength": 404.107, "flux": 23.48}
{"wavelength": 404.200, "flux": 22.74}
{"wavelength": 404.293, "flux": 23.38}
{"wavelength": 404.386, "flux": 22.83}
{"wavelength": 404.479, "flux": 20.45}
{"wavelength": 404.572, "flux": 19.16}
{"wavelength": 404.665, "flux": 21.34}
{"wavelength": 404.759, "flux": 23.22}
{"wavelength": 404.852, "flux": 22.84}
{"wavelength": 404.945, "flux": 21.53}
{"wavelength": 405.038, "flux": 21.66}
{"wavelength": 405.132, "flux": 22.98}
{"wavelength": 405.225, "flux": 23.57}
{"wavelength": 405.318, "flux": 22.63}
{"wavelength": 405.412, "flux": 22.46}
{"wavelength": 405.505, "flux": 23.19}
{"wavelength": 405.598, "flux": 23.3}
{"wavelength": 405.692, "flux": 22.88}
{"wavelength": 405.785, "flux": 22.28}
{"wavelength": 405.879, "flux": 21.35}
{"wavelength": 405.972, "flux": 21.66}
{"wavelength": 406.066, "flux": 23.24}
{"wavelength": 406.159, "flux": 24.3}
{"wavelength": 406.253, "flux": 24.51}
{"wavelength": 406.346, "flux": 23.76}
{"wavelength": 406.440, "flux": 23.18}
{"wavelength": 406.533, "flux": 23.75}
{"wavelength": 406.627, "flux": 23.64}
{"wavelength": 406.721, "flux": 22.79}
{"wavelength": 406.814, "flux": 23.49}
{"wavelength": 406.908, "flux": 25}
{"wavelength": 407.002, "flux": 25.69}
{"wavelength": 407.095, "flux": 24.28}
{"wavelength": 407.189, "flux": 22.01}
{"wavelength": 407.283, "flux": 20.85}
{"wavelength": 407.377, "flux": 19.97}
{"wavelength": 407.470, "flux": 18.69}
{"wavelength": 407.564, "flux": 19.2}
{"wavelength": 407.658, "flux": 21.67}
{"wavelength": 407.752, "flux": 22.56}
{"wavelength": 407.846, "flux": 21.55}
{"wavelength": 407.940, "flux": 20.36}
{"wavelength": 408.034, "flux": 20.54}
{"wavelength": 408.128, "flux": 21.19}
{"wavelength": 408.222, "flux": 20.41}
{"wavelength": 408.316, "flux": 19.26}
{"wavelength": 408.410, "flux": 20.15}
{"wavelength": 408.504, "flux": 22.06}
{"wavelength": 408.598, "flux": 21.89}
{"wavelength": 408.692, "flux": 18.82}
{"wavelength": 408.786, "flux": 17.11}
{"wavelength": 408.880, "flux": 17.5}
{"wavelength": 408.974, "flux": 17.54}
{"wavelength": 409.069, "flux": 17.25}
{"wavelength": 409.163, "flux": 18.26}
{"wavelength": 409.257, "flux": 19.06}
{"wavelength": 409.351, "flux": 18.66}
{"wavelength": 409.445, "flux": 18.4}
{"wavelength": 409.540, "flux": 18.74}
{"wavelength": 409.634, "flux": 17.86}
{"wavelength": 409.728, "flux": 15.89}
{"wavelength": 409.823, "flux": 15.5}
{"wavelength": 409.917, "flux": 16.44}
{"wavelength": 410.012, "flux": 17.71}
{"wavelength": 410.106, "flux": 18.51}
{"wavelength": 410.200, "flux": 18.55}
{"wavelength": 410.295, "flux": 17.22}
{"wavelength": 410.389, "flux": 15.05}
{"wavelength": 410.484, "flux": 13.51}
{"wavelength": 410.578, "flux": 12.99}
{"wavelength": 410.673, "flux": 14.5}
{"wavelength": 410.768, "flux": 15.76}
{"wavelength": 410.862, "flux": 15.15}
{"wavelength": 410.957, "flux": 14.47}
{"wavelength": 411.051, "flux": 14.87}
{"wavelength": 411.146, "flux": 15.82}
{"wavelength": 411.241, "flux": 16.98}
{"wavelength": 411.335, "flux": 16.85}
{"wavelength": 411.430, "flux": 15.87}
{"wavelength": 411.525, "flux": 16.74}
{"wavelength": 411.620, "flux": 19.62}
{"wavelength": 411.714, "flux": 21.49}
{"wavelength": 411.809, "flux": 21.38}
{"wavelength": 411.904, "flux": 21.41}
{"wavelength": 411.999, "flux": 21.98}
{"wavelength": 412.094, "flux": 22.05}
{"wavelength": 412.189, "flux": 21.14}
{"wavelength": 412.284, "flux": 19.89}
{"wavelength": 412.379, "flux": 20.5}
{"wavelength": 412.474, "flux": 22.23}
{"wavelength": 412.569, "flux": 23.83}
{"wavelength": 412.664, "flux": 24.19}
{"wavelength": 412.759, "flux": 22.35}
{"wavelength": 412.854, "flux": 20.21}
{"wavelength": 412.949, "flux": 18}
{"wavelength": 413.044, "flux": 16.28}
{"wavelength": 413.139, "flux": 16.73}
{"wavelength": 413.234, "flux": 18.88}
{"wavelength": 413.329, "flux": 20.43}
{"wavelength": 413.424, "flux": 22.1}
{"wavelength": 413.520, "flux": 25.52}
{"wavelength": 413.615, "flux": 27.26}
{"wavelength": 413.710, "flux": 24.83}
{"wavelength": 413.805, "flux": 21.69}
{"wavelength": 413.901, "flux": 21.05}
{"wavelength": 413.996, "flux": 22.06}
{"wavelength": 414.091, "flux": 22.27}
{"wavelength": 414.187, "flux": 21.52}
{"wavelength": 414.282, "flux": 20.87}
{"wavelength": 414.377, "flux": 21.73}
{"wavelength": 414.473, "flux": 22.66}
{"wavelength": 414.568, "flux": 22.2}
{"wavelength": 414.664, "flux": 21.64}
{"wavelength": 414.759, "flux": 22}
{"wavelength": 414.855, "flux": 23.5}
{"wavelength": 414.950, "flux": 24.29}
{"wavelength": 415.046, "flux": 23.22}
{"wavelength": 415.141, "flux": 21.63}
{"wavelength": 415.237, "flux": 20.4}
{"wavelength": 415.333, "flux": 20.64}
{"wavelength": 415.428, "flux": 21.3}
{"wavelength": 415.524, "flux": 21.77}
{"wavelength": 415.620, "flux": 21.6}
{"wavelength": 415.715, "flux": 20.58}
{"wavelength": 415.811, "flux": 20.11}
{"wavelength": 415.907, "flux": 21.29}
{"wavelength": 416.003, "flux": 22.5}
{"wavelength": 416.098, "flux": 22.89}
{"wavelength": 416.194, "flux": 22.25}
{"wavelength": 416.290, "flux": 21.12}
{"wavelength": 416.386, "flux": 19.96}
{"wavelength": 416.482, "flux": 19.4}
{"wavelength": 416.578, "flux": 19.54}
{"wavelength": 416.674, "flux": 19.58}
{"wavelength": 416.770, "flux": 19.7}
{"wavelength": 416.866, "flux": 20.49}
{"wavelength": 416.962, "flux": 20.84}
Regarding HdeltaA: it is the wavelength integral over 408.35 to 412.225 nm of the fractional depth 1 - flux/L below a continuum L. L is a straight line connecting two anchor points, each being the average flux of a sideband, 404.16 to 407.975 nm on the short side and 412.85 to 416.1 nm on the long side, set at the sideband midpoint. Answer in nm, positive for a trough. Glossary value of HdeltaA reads 0.74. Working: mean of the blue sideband 22.4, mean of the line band 17.8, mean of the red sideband 21.6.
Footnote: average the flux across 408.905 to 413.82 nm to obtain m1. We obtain 18.8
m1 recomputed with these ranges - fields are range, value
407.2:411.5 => 18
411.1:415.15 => 21.1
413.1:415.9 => 21.9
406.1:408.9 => 21.7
